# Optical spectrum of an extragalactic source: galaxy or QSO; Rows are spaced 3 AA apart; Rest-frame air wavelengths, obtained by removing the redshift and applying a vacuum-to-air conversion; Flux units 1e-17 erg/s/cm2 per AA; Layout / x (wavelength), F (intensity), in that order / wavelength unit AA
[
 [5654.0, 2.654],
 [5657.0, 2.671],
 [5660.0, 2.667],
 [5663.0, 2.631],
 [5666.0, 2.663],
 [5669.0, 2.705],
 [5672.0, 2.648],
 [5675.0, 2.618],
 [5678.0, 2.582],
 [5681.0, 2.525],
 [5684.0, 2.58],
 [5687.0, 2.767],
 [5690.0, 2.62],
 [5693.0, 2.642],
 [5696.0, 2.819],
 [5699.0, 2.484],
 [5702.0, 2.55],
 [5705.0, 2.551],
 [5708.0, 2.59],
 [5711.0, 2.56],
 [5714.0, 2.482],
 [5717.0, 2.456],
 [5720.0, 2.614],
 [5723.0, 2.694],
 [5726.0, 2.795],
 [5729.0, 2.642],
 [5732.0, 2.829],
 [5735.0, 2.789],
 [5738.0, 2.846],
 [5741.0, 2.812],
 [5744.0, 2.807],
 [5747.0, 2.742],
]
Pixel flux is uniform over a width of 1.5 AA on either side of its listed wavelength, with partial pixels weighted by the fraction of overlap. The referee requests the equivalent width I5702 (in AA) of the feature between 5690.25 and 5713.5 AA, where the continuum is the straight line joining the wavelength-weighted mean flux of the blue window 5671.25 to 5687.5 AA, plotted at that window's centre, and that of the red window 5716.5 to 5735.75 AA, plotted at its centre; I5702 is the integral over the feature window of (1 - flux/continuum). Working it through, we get 0.49 AA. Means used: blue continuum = 2.61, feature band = 2.6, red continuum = 2.7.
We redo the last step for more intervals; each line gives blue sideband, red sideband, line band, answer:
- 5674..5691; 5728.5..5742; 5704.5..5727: 1.1 AA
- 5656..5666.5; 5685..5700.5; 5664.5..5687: 0.3 AA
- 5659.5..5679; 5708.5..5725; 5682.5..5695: -0.2 AA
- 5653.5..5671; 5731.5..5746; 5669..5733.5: 2.8 AA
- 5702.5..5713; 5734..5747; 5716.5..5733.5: 0.0 AA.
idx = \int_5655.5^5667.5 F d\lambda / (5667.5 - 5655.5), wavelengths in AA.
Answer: 2.66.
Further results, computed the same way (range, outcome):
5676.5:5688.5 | 2.61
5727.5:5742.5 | 2.78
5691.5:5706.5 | 2.61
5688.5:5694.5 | 2.63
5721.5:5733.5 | 2.74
